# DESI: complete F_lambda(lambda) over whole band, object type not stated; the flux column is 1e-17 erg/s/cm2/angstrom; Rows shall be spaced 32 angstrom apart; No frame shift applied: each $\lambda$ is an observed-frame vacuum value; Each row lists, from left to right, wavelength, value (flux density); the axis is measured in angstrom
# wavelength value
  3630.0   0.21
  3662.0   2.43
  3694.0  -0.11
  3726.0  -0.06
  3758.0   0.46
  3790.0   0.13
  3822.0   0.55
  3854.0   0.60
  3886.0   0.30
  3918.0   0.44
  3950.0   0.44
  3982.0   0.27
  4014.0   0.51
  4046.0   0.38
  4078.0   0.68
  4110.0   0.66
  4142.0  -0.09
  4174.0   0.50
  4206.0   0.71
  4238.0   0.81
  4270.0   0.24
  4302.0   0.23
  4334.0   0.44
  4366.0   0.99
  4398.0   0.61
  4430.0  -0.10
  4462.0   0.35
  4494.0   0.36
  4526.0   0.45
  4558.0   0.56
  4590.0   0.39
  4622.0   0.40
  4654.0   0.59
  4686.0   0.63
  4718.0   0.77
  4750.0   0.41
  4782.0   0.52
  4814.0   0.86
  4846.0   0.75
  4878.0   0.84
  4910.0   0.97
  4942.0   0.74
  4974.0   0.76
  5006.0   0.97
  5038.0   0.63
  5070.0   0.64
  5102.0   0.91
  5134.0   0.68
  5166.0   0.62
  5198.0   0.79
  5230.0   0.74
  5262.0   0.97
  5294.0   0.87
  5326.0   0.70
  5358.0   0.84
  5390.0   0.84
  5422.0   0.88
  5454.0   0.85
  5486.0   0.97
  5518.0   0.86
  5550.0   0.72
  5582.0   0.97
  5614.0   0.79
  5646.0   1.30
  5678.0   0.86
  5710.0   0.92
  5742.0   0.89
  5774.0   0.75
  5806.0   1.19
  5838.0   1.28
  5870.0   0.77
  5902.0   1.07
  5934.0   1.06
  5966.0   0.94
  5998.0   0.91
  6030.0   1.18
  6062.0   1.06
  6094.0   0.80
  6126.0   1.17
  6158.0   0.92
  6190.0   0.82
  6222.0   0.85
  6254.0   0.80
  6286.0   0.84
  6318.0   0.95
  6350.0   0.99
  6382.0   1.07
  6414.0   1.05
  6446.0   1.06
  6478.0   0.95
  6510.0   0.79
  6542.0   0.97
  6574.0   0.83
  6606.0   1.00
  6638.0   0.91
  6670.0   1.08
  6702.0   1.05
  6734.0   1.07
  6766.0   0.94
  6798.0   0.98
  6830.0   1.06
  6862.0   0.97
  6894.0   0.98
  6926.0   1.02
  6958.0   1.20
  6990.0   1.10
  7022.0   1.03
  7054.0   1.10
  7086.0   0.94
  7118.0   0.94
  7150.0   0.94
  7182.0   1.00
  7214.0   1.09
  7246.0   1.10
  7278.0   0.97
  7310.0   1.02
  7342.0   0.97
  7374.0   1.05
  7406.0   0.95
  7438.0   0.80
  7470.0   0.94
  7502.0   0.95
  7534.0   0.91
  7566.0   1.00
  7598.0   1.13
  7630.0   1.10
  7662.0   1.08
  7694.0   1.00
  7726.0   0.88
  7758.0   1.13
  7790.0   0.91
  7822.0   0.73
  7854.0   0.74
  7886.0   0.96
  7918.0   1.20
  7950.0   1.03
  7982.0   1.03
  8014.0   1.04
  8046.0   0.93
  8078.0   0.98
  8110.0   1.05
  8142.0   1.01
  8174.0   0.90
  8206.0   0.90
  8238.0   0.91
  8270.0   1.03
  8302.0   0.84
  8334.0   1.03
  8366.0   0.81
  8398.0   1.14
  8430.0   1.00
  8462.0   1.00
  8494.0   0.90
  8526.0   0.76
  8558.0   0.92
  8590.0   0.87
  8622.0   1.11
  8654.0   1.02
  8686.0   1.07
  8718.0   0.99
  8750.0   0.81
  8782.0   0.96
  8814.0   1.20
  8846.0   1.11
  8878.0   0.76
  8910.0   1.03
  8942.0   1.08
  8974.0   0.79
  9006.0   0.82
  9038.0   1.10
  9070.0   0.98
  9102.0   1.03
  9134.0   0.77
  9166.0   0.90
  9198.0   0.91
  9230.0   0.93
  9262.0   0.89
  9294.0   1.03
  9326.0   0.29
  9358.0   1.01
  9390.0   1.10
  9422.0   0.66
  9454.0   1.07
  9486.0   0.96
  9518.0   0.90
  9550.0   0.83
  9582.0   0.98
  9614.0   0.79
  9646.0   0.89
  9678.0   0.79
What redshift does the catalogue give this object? 0.20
